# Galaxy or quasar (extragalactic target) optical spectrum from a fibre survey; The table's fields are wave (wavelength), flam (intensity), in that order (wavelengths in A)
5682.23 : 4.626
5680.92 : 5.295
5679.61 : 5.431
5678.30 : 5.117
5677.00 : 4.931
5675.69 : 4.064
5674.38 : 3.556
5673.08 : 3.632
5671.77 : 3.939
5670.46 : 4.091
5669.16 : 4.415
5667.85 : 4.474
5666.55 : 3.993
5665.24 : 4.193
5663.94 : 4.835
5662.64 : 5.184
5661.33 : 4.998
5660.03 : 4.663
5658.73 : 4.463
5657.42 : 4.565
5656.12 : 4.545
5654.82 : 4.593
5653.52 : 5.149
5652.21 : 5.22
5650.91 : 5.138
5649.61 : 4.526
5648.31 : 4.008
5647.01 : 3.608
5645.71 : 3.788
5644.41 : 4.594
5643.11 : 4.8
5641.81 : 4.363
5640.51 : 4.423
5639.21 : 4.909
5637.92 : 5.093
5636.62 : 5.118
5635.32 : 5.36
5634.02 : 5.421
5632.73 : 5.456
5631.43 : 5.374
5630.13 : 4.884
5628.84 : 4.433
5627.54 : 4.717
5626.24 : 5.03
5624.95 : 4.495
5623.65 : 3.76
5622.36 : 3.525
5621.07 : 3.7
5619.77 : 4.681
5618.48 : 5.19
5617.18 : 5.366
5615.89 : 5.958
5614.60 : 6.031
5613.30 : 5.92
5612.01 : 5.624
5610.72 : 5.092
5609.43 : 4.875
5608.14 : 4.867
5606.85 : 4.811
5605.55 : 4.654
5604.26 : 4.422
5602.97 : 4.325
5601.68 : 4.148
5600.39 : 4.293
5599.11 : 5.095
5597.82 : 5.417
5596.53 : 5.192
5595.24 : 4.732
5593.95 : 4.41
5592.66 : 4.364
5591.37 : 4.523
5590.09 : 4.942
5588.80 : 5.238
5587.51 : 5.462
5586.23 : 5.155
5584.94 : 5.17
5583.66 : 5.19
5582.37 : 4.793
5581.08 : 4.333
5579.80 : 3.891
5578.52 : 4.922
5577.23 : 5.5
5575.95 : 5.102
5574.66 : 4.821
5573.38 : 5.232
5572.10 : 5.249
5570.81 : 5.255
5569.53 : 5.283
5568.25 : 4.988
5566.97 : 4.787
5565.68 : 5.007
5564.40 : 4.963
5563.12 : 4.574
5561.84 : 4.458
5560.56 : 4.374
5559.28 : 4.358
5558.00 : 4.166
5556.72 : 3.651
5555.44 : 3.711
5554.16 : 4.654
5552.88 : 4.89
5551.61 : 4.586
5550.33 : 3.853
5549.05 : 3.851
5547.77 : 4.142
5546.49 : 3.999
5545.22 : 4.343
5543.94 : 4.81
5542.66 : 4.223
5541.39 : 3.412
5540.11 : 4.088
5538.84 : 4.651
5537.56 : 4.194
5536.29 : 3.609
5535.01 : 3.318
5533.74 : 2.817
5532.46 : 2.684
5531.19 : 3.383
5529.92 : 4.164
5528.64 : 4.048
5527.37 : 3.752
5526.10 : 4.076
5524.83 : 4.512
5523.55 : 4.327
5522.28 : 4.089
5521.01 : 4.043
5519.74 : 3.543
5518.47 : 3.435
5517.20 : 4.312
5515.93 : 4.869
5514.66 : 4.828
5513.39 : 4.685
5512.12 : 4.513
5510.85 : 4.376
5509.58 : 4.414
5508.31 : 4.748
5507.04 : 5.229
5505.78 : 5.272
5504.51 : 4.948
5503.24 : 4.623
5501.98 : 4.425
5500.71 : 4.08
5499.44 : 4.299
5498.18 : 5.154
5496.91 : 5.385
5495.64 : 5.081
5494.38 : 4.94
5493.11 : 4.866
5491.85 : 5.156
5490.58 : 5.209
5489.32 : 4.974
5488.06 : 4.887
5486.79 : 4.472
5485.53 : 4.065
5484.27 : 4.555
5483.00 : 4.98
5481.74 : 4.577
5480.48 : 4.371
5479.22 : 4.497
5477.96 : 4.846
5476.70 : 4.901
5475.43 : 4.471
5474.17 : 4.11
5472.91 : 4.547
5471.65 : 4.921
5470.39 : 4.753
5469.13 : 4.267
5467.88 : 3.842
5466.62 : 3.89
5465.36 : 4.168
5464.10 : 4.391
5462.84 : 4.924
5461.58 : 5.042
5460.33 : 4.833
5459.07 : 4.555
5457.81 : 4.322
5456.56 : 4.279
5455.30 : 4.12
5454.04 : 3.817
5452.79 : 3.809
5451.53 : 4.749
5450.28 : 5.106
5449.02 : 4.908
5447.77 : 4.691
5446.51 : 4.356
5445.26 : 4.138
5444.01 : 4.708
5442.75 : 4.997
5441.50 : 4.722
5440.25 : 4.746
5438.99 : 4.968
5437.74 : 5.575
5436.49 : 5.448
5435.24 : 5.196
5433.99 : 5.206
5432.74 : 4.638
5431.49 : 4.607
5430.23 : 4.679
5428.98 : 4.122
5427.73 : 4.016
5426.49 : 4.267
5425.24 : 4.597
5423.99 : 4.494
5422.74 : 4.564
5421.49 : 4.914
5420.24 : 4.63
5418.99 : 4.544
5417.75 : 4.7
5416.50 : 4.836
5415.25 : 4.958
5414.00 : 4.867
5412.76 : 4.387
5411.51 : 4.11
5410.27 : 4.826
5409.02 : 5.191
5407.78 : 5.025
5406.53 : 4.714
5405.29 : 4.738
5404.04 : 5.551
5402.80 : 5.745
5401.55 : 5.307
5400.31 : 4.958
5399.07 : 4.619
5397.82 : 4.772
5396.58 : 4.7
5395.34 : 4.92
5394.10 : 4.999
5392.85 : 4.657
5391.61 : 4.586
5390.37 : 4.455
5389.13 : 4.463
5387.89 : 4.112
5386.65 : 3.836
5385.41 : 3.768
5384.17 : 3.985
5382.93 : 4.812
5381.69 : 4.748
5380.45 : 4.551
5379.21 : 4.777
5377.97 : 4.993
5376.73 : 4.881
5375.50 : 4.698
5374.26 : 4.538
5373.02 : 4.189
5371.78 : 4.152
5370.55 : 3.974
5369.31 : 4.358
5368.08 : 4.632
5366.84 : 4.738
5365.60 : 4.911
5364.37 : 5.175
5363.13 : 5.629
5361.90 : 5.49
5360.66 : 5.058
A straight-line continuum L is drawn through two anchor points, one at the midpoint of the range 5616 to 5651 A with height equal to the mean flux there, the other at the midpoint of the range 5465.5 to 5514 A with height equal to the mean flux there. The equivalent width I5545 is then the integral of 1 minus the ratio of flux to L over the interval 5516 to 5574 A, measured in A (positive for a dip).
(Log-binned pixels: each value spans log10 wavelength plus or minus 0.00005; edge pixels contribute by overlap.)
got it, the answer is 5.46 A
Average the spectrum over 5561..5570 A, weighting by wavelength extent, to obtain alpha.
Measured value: 4.85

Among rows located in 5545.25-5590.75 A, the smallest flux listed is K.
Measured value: 3.651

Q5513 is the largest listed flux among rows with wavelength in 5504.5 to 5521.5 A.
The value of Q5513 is 5.272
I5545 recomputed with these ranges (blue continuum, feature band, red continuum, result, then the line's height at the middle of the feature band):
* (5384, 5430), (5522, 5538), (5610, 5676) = 3.1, 4.67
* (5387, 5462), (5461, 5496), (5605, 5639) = 1.1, 4.78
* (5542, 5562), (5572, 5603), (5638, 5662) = -3.5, 4.37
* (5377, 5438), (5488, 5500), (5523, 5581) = -1.4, 4.48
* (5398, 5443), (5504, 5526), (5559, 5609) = 1.6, 4.83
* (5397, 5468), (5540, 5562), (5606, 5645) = 2.9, 4.83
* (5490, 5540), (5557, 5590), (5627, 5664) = -2.5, 4.54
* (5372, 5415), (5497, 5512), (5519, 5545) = -2.4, 4.05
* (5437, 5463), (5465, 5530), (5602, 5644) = 2.4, 4.7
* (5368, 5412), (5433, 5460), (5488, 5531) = -0.5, 4.6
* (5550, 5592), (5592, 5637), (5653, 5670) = -1.8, 4.69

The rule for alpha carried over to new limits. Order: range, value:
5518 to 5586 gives 4.33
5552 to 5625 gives 4.8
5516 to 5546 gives 3.93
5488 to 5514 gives 4.82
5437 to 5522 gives 4.6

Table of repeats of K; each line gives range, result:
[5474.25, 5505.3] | 4.065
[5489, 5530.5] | 3.435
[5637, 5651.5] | 3.608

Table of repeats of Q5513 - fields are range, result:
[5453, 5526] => 5.385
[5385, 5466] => 5.745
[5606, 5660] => 6.031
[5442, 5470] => 5.106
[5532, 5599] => 5.5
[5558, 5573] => 5.283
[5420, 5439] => 5.575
